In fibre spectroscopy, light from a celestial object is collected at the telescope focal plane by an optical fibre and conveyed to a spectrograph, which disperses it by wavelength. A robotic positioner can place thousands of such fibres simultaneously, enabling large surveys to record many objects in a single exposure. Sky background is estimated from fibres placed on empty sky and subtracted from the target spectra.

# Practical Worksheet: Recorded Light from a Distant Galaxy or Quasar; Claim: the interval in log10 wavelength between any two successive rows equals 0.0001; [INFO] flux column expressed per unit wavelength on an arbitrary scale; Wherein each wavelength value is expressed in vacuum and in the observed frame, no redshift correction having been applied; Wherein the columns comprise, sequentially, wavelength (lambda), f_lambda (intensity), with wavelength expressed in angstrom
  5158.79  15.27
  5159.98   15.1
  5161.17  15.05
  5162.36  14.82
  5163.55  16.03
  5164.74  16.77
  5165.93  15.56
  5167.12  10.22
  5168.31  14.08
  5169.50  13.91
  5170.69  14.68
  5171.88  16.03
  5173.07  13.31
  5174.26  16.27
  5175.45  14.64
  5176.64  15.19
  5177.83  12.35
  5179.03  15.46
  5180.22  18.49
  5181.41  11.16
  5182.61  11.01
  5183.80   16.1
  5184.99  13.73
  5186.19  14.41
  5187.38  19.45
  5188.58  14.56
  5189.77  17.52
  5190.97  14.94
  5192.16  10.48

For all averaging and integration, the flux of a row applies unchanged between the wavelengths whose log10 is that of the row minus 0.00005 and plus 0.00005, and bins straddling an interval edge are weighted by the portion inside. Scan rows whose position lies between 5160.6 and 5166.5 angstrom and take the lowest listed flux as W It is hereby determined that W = 14.82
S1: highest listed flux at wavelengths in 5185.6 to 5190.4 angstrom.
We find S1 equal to 19.45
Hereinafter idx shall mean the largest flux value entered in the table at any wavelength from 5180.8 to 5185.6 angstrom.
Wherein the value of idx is 16.1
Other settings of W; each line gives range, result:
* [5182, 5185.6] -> 11.01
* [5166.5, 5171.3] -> 10.22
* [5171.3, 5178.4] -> 12.35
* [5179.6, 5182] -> 11.16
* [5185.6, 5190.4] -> 14.41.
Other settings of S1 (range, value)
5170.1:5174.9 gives 16.27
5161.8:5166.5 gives 16.77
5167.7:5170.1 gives 14.08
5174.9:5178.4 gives 15.19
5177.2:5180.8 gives 18.49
